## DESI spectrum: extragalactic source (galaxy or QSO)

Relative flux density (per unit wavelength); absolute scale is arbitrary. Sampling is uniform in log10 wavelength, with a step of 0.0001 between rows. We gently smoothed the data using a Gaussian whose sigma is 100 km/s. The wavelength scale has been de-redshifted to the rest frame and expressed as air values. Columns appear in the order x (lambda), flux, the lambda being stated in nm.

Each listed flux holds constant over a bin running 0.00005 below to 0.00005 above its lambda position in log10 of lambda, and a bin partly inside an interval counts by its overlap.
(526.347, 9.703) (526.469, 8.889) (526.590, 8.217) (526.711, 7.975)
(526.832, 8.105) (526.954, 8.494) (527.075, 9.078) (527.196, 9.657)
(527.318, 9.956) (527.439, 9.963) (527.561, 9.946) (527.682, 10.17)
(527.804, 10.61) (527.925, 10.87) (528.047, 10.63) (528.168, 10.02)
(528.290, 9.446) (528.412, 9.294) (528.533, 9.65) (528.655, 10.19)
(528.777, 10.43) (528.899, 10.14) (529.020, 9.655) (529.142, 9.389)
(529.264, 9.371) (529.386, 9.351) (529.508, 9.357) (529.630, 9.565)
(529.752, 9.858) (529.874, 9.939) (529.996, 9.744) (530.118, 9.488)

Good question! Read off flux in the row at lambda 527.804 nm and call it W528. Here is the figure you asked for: 10.61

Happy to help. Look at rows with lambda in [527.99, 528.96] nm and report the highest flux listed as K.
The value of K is 10.63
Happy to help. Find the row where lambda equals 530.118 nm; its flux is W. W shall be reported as 9.488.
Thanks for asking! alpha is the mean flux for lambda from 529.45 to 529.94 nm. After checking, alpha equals 9.68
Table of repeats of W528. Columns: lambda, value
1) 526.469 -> 8.889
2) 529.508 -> 9.357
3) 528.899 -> 10.14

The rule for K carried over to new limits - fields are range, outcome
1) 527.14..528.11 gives 10.87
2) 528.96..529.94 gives 9.939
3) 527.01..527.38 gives 9.956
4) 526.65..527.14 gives 9.078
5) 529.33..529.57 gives 9.357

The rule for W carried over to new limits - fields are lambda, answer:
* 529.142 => 9.389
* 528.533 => 9.65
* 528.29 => 9.446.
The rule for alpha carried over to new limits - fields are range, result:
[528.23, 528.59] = 9.47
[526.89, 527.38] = 9.29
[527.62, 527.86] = 10.4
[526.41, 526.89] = 8.31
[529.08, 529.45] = 9.36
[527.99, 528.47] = 9.84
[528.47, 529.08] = 10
